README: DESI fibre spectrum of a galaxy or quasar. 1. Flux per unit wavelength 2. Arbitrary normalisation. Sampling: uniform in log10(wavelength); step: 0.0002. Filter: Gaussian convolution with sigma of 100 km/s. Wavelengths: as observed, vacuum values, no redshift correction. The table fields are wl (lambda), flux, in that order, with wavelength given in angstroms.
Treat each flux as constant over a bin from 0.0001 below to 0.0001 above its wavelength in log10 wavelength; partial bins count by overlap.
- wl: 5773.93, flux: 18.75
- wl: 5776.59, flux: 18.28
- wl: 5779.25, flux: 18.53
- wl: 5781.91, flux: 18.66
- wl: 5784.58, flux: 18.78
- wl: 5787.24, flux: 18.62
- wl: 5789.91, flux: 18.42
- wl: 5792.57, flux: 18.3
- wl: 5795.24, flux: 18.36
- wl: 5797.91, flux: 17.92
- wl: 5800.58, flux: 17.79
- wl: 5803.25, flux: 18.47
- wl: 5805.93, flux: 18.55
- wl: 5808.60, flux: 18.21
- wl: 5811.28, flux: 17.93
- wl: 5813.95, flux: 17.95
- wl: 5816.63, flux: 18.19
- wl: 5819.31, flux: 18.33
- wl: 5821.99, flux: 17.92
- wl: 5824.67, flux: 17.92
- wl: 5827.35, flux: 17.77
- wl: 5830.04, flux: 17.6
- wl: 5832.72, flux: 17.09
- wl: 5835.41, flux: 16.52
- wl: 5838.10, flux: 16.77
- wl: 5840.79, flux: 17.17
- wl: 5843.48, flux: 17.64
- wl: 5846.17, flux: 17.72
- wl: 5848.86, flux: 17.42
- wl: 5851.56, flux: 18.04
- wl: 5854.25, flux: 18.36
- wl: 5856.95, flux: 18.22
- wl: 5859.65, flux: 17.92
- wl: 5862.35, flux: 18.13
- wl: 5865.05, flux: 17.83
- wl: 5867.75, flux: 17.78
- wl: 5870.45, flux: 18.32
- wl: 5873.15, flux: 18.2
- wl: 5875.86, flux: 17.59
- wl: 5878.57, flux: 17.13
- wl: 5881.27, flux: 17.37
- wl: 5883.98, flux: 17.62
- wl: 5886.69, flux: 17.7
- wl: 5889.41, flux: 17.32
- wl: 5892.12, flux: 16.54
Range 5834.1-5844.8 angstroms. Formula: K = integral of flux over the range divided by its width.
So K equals 17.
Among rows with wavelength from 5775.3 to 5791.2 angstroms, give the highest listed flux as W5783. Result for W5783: 18.78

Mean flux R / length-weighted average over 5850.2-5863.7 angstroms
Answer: 18.1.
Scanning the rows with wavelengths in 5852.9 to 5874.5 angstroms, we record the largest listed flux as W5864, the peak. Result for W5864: 18.36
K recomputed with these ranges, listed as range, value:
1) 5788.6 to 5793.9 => 18.4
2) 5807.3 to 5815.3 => 18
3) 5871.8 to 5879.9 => 17.6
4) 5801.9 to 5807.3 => 18.5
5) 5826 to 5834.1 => 17.5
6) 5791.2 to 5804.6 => 18.2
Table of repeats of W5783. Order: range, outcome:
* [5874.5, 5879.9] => 17.59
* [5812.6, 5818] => 18.19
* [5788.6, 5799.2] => 18.42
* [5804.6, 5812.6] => 18.55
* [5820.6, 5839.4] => 17.92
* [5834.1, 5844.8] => 17.64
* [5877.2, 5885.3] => 17.62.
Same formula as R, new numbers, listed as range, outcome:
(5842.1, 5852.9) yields 17.7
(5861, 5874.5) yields 18.1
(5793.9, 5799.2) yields 18.1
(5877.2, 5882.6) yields 17.3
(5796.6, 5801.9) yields 17.9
